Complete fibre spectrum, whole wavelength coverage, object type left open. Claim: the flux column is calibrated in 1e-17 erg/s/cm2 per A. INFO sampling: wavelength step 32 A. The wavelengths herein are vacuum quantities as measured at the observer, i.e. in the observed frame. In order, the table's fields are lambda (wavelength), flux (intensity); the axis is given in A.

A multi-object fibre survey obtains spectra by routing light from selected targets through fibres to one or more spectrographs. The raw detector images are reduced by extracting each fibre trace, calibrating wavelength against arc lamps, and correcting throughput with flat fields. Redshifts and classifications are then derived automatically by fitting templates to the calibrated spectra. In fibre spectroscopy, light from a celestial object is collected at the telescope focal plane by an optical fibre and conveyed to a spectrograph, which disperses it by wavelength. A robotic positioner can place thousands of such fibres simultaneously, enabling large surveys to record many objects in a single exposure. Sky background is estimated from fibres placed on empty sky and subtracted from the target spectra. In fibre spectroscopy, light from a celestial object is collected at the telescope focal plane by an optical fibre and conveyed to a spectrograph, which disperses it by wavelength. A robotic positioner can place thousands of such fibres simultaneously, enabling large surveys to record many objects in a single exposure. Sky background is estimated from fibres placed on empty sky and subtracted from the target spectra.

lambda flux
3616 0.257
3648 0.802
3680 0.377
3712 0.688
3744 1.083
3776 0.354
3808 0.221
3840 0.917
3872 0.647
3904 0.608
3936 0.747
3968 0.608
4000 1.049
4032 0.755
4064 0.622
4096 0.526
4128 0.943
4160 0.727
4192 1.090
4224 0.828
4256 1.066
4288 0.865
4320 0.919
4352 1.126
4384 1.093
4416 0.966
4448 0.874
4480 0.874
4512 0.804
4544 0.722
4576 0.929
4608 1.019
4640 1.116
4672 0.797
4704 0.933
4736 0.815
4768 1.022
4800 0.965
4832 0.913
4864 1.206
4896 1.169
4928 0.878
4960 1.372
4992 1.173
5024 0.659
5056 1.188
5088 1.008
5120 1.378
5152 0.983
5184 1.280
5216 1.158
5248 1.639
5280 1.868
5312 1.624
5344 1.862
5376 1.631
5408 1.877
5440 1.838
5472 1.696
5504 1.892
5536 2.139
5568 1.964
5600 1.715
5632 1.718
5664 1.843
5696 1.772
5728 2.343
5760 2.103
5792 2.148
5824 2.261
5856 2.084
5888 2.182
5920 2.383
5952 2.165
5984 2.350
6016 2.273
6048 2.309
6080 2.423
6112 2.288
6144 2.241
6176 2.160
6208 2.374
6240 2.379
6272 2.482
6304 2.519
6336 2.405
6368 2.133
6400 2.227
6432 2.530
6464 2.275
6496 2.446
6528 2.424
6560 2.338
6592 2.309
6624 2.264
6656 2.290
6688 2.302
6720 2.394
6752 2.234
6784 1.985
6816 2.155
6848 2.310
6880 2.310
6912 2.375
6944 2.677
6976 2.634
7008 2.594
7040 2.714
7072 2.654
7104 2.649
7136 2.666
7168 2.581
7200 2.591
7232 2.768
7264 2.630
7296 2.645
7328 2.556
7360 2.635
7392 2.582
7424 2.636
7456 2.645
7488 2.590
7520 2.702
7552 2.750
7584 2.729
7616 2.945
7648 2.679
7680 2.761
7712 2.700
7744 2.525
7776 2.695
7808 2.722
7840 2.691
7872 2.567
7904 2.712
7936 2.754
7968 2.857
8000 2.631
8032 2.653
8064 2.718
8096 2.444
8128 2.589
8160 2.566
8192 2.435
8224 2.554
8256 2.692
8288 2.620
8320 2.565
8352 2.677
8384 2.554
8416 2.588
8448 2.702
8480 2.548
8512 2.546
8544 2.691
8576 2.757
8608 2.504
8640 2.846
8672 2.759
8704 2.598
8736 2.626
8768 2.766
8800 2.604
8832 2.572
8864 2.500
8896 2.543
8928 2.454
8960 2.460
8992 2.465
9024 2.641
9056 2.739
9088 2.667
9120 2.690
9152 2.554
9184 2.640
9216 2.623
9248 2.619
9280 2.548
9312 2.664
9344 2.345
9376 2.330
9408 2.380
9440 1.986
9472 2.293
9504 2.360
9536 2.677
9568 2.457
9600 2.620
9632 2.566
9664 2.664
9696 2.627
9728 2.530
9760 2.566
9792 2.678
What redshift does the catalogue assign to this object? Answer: 0.312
